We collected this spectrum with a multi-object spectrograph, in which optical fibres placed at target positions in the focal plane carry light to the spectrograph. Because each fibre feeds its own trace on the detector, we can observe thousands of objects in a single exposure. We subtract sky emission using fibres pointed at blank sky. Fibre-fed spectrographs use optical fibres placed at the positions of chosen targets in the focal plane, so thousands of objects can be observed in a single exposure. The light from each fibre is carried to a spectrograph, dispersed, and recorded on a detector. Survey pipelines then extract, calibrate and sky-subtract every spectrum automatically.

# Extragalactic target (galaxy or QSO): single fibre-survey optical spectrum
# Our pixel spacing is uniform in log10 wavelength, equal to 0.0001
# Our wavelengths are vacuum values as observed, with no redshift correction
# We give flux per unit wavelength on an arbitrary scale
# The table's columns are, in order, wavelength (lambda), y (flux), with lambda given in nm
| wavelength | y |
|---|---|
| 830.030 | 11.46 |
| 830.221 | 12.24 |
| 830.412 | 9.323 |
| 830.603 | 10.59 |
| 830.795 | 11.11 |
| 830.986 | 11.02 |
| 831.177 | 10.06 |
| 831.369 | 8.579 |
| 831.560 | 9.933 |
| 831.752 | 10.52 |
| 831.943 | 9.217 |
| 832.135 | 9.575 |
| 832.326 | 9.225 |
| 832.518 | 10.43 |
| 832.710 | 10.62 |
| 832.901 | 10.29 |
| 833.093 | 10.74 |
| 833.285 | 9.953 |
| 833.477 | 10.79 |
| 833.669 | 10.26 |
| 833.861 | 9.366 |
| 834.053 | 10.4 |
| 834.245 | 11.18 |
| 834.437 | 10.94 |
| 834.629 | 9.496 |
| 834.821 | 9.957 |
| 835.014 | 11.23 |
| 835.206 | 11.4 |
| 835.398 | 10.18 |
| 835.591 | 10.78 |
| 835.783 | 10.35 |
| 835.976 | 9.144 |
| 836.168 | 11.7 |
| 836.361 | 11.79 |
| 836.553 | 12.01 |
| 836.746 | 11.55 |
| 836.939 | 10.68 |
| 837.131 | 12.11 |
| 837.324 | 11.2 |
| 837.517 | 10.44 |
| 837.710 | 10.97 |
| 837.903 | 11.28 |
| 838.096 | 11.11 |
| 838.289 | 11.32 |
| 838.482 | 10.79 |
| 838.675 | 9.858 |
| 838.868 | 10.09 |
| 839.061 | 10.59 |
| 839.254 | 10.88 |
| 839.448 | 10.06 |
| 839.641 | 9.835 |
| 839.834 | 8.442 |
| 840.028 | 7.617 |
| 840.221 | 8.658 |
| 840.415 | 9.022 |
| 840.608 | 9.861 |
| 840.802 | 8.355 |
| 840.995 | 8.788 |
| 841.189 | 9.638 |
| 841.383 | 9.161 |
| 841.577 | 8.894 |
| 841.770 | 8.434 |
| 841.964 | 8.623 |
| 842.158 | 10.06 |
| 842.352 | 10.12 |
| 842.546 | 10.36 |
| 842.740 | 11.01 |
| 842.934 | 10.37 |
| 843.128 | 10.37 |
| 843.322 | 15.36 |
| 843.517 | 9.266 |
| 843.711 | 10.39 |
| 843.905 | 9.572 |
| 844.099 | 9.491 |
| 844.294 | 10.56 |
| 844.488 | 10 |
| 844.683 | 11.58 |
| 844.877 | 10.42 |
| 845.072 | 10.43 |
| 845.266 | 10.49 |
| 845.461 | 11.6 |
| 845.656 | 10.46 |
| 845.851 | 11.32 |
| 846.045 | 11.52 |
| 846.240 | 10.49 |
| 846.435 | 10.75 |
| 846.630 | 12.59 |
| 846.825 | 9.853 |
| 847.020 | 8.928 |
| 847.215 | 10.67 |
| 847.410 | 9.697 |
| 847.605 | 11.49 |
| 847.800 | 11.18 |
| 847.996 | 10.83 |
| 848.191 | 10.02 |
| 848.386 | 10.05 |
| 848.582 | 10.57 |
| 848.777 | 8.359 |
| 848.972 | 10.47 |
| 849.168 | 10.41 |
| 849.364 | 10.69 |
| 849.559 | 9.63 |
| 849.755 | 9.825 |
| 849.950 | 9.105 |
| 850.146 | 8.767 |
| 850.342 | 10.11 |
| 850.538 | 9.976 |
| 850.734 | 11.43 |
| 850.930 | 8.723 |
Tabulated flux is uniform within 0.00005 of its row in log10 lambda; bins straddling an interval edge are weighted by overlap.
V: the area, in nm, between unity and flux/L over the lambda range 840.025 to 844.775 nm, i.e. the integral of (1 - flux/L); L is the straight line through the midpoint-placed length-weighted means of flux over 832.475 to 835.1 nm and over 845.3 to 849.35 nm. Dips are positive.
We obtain 0.29 nm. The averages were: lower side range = 10.4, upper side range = 10.6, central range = 9.87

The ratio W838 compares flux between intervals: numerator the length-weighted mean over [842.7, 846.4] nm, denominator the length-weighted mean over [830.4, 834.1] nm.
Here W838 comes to 1.1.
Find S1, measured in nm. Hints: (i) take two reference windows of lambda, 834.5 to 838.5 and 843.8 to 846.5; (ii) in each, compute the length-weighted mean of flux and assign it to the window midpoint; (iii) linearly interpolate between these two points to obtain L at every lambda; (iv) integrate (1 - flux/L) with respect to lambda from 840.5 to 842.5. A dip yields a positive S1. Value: 0.28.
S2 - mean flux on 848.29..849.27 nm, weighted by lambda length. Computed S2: 9.97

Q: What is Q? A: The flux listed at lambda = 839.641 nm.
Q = 9.835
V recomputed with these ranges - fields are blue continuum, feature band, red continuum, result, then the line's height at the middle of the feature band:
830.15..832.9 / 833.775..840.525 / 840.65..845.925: -0.198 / 10.2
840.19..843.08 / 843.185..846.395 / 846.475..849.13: -0.285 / 9.93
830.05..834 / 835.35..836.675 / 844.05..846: -0.067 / 10.4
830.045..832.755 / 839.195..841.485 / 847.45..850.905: 0.226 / 10.2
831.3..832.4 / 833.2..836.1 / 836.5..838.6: -0.008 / 10.4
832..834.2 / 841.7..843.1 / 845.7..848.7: 0.077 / 10.5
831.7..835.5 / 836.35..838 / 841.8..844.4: -0.159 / 10.3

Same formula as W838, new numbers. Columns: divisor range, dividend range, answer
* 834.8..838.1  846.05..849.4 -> 0.95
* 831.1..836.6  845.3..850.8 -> 1.00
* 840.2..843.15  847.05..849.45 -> 1.09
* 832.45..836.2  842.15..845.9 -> 1.02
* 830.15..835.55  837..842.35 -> 0.96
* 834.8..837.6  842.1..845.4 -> 0.96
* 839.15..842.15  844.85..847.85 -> 1.18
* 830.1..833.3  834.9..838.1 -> 1.08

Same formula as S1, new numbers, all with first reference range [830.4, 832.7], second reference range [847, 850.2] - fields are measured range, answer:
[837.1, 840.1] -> -0.11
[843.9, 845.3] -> -0.04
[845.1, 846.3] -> -0.11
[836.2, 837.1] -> -0.14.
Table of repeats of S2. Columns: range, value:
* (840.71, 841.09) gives 8.59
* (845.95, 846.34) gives 11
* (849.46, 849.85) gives 9.74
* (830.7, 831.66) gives 10.1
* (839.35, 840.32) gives 8.92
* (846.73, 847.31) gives 9.81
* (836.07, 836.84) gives 11.8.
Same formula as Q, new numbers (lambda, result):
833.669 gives 10.26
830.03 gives 11.46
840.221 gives 8.658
